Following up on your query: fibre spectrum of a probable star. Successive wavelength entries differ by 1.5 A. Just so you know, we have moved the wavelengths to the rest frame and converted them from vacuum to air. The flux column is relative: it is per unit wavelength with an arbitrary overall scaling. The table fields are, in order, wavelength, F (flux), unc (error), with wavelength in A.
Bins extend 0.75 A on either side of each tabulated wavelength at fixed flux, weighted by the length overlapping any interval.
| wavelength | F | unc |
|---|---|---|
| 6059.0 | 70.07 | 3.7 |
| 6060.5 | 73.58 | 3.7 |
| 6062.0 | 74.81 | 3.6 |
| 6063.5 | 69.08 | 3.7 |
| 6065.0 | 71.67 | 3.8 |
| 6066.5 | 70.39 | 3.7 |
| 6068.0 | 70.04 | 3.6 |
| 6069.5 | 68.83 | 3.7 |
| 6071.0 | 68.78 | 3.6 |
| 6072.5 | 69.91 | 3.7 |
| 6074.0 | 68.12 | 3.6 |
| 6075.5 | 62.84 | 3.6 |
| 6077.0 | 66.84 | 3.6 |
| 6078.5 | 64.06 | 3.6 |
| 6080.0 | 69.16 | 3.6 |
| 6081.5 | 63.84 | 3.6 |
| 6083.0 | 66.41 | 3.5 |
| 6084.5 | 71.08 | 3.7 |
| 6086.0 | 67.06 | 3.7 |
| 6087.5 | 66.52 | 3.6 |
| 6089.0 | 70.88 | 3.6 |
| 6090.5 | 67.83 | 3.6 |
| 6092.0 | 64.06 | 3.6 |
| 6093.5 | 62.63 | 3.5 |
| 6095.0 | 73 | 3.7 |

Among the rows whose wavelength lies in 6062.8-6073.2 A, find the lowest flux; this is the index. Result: 68.78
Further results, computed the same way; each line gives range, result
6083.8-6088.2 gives 66.52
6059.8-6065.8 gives 69.08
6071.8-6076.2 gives 62.84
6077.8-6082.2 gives 63.84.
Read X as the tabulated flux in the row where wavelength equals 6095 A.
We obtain 73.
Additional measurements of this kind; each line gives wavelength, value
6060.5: 73.58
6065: 71.67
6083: 66.41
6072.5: 69.91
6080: 69.16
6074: 68.12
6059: 70.07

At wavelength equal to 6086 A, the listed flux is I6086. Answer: 67.06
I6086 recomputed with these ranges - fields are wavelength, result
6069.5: 68.83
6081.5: 63.84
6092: 64.06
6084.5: 71.08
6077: 66.84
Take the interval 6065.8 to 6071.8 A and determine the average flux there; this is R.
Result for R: 69.5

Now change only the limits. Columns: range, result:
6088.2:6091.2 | 69.3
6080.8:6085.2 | 67.1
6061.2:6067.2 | 71.5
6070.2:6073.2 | 69.3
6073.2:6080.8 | 66.2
